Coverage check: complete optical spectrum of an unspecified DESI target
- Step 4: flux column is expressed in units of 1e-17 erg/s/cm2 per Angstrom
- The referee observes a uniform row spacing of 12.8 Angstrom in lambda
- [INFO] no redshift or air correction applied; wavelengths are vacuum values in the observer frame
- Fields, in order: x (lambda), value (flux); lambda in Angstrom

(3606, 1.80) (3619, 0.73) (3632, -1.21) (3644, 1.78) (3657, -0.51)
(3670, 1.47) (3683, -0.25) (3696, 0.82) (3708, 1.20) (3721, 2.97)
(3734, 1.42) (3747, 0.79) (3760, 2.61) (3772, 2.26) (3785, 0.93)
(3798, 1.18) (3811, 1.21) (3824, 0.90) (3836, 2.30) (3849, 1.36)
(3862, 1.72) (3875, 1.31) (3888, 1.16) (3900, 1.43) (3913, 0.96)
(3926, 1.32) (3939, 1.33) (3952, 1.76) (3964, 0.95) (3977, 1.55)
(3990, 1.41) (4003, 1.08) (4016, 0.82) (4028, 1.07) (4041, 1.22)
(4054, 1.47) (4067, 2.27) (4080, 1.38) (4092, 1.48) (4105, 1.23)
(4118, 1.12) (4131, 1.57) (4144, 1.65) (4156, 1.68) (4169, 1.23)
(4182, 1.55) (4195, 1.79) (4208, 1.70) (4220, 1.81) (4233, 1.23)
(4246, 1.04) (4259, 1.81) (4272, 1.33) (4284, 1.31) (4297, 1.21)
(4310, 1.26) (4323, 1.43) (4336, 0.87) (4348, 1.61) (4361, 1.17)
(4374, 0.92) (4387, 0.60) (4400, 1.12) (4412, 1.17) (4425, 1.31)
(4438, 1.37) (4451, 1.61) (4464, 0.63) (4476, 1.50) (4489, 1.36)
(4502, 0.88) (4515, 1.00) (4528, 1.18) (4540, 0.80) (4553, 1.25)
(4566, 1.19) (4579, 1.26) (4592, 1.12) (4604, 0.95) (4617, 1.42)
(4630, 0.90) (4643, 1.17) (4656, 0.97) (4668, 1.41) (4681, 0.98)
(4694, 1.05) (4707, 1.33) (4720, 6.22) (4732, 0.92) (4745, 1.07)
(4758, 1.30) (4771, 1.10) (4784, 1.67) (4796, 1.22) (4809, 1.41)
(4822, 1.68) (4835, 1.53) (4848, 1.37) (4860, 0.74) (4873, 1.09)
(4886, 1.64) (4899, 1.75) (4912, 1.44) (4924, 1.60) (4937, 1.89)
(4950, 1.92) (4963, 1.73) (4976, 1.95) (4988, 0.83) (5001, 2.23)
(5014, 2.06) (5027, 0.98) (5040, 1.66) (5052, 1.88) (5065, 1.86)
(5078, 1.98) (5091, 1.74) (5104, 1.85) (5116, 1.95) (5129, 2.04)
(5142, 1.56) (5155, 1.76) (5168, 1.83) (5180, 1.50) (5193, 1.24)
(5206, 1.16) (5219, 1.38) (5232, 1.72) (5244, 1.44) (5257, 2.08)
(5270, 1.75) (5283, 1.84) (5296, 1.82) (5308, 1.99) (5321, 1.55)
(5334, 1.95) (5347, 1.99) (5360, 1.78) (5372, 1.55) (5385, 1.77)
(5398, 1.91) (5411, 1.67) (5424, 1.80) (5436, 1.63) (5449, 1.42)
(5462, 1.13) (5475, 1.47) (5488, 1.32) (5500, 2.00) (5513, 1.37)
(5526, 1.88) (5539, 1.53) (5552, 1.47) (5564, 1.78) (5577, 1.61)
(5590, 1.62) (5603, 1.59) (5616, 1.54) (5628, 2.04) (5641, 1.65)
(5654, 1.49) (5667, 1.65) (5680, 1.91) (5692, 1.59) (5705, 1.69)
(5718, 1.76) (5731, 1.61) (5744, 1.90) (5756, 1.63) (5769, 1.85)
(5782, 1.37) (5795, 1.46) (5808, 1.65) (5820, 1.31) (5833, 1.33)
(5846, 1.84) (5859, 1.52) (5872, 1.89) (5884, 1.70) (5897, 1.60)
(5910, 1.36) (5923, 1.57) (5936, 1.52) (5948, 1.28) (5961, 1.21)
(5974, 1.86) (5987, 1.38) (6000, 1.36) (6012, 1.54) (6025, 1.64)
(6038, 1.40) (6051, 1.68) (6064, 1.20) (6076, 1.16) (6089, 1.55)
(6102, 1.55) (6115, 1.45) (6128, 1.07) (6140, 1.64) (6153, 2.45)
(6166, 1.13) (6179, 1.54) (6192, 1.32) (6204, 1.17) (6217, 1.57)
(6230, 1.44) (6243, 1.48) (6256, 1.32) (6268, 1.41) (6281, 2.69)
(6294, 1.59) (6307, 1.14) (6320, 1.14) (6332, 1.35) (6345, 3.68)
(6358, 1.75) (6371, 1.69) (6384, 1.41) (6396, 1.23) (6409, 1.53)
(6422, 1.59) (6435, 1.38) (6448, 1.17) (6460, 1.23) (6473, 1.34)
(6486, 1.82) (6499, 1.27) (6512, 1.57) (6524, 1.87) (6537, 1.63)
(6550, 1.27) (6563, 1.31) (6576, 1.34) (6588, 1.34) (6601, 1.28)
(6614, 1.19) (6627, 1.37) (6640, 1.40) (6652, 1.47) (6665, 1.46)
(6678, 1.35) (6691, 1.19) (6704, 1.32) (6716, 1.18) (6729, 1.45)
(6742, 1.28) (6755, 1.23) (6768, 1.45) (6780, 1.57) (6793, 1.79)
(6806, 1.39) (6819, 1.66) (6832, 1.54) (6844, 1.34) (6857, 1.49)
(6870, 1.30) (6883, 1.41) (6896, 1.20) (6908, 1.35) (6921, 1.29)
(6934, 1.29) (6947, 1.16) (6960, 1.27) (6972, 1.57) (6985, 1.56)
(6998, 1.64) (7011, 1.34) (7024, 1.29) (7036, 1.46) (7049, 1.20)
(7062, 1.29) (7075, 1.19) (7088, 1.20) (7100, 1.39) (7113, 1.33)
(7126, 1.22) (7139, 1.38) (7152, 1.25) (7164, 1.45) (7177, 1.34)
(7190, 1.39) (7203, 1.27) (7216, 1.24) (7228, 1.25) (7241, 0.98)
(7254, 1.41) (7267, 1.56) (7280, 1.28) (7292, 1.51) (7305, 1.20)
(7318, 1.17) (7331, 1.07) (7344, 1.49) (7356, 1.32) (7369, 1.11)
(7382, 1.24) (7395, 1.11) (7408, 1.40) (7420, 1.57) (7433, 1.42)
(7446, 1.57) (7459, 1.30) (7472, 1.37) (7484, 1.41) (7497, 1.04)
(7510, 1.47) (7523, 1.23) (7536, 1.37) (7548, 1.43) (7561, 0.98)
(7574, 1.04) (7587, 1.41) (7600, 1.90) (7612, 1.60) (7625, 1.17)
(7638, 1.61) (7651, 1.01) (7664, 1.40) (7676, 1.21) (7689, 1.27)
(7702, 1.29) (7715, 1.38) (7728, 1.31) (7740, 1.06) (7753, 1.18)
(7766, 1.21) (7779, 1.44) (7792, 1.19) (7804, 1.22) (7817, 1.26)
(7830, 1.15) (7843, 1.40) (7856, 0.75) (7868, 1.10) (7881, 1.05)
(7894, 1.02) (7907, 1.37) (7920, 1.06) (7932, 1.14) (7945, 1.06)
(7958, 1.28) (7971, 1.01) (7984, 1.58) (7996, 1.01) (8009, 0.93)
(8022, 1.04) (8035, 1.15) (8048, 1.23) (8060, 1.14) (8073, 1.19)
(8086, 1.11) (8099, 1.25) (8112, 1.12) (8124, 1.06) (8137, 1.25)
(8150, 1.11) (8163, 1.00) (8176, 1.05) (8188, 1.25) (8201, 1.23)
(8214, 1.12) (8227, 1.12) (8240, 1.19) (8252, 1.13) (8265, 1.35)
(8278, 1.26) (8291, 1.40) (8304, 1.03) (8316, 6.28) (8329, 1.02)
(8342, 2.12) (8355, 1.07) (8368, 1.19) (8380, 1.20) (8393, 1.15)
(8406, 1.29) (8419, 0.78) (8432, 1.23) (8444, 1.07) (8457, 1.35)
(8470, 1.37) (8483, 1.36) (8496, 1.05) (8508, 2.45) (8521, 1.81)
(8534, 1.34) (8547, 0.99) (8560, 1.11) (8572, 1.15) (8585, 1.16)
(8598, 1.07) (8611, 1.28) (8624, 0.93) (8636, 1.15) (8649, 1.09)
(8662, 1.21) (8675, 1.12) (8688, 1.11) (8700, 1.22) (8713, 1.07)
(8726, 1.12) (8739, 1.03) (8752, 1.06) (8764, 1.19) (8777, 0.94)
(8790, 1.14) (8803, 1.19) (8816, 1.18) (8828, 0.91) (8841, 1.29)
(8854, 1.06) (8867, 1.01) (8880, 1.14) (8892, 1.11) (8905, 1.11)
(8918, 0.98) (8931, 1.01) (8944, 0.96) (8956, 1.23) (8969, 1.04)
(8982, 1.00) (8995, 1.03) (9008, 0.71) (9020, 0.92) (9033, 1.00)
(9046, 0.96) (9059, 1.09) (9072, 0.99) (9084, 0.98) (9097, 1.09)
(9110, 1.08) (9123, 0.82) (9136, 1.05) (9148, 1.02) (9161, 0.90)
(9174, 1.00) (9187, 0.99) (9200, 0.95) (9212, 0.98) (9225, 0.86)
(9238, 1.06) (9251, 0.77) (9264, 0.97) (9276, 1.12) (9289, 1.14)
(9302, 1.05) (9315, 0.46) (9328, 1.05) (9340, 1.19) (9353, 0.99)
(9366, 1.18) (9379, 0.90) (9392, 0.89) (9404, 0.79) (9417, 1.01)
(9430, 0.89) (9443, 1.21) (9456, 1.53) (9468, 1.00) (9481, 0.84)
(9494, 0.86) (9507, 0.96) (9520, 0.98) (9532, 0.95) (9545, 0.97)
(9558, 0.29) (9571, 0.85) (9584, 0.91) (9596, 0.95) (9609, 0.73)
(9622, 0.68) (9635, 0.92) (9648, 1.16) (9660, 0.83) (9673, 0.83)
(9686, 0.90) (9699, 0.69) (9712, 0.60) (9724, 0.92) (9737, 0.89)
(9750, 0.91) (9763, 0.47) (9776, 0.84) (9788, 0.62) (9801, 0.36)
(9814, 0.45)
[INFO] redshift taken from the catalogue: 0.27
